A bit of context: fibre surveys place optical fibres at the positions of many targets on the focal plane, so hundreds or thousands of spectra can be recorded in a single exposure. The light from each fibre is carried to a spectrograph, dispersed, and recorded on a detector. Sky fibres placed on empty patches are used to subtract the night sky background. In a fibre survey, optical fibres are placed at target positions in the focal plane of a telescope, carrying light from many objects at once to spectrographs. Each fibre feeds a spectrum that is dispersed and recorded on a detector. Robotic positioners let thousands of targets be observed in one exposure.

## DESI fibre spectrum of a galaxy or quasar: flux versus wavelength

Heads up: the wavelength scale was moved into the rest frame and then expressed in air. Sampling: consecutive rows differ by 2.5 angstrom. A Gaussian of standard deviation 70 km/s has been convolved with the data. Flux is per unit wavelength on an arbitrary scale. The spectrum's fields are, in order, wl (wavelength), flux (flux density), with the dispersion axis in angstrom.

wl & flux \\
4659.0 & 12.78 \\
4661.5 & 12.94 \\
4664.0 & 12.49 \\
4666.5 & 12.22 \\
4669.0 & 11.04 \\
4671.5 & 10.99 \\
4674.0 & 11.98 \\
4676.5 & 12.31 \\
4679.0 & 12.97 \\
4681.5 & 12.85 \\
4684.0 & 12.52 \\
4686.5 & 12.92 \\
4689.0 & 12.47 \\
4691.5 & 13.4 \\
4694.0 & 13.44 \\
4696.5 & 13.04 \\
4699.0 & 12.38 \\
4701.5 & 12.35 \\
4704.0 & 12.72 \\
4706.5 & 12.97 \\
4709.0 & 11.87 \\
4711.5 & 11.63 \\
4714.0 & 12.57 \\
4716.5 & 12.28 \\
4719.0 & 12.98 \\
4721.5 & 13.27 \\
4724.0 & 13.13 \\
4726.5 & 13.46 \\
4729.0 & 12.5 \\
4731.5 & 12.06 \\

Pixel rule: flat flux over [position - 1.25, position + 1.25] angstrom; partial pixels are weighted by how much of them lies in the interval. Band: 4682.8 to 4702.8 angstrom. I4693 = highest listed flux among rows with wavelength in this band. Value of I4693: 13.44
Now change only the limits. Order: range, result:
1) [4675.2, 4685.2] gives 12.97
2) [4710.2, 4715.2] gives 12.57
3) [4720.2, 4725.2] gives 13.27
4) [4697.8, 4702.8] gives 12.38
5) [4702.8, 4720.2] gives 12.98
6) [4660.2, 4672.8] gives 12.94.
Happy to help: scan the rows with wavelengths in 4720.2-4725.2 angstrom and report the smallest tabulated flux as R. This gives 13.13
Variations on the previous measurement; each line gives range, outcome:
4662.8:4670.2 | 11.04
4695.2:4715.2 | 11.63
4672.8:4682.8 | 11.98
